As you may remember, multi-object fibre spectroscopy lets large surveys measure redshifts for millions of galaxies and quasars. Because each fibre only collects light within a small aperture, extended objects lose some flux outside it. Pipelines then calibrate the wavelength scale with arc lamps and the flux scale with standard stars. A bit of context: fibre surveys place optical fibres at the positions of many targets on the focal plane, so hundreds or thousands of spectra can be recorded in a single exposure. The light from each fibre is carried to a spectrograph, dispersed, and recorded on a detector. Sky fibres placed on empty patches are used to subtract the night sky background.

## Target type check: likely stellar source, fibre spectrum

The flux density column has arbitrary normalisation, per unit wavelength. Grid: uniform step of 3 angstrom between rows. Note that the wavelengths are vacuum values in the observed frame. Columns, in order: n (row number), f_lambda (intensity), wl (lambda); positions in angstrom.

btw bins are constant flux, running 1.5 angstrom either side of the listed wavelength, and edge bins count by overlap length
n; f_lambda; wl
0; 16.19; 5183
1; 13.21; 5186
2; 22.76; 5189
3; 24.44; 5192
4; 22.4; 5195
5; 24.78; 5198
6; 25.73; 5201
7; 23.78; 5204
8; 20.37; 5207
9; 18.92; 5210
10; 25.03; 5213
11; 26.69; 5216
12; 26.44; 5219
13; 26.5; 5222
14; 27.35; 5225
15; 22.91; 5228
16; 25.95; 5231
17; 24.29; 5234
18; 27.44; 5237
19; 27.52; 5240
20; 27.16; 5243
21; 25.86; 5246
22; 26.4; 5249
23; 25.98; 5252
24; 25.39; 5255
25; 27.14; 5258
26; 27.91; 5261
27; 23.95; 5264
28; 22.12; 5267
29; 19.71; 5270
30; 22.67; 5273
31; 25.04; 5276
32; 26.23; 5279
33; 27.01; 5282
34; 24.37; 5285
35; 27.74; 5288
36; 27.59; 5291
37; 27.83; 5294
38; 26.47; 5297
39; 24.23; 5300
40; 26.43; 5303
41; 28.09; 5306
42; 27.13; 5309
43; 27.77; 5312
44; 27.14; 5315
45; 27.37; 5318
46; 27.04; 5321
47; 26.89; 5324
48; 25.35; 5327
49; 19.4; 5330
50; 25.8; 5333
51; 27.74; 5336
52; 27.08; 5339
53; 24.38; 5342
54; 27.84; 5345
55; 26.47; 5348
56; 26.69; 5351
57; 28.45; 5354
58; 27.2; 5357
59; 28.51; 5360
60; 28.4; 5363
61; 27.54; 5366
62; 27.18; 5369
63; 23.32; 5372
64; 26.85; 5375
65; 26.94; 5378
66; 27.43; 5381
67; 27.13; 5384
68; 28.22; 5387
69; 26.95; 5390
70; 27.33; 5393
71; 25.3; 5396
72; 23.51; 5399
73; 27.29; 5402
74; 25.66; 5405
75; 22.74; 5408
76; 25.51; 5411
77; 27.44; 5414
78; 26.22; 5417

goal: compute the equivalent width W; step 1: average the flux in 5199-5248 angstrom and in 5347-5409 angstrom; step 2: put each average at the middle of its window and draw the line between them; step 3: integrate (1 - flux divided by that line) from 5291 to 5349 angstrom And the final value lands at -0.65 angstrom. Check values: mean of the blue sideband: 25.1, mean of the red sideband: 26.7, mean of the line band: 26.4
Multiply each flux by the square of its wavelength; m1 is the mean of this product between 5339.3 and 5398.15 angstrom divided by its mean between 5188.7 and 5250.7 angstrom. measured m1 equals 1.1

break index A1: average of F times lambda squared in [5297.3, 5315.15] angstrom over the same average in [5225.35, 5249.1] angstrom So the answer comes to 1.1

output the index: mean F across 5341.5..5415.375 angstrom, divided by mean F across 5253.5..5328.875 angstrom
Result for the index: 1.03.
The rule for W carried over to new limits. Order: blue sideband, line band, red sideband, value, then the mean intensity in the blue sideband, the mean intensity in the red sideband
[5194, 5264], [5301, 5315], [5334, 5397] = -0.5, 25.3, 27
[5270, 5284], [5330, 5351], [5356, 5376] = 0.2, 24.6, 27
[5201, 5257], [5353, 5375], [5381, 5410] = -1.1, 25.3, 26.1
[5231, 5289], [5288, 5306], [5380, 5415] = -0.8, 25.5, 26.2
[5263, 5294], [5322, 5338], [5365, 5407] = 0.3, 24.8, 26.4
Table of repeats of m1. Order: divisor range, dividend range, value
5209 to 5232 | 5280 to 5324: 1.10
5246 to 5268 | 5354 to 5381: 1.10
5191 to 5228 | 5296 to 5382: 1.15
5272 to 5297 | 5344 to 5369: 1.08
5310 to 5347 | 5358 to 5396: 1.05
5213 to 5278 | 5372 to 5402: 1.10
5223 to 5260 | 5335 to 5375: 1.08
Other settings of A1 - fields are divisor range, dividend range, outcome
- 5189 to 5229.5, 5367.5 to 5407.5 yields 1.16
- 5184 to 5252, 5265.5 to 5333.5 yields 1.09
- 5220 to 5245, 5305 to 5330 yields 1.05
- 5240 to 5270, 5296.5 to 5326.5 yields 1.07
